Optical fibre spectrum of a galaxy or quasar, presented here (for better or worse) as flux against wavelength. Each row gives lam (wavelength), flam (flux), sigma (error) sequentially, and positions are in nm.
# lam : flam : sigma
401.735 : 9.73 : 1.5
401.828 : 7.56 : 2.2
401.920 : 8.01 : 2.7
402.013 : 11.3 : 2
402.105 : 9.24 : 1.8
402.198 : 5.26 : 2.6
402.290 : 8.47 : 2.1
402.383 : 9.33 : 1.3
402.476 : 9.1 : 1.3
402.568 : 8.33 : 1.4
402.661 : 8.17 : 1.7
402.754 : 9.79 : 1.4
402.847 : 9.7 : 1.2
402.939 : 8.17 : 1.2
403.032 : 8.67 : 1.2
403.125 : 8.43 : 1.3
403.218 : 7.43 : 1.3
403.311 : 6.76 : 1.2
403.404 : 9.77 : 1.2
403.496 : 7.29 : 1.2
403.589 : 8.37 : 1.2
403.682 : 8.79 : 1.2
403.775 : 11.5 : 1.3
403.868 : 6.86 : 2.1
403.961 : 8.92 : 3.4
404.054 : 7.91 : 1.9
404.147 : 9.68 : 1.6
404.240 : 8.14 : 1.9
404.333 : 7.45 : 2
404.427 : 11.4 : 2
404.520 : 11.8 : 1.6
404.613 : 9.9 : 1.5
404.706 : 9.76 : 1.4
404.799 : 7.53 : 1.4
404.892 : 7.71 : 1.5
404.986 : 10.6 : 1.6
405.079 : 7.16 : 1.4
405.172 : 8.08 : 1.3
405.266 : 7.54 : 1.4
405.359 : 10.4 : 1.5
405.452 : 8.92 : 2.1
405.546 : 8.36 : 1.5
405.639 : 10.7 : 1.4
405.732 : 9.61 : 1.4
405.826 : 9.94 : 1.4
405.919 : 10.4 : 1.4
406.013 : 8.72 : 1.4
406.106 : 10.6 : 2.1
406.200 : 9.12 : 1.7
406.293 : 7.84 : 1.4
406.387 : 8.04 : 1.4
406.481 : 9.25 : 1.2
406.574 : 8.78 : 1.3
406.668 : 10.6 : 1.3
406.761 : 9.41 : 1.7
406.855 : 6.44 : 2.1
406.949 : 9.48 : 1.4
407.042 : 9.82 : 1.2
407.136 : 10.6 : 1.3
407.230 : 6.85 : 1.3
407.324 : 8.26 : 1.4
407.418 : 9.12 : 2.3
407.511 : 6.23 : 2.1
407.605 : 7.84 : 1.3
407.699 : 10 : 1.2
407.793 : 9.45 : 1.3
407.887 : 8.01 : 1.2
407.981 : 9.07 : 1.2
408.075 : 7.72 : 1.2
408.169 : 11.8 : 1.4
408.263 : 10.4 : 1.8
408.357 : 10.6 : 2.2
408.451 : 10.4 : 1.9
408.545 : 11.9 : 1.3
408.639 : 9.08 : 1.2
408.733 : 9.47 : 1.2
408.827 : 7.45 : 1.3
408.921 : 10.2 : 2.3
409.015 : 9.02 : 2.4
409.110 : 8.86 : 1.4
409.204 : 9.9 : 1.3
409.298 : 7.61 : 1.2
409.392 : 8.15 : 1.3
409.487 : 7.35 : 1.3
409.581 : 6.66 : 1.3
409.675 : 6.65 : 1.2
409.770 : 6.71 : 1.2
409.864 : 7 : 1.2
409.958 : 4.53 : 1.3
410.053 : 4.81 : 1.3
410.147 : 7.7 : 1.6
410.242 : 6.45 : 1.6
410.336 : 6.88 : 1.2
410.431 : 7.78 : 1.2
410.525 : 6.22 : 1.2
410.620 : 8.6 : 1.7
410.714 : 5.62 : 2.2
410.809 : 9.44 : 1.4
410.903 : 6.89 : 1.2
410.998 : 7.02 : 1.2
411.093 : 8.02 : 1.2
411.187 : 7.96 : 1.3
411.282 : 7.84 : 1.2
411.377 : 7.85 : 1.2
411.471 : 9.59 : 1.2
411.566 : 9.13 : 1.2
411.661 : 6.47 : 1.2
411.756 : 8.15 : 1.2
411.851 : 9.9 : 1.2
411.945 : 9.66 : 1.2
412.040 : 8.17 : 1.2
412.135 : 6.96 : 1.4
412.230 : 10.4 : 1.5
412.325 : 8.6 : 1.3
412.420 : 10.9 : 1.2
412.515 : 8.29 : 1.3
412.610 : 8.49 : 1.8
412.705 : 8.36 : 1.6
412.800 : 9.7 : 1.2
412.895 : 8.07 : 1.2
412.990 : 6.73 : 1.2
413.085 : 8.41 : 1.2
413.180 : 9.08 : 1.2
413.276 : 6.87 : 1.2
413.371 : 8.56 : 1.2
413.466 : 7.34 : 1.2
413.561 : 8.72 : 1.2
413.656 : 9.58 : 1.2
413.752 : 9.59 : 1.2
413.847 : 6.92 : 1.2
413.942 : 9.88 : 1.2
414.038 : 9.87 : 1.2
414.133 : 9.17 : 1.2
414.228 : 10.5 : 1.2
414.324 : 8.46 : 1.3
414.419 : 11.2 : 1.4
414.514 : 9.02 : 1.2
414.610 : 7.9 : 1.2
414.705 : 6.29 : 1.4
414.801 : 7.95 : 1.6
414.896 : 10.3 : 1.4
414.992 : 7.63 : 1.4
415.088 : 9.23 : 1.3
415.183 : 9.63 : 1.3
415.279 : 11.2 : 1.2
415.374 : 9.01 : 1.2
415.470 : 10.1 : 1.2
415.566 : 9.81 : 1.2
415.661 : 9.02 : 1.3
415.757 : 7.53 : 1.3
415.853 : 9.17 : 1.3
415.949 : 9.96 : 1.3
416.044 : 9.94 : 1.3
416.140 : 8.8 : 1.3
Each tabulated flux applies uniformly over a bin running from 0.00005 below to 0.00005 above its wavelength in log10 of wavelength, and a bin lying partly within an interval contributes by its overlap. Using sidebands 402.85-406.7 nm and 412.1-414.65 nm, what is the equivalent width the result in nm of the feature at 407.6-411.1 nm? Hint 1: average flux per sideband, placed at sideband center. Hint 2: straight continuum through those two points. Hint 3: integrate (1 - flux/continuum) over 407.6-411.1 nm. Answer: 0.27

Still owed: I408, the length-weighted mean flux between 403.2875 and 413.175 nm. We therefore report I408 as 8.59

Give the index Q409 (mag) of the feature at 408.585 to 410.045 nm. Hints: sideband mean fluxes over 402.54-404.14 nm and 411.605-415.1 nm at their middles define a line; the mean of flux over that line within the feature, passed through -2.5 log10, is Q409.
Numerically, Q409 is 0.10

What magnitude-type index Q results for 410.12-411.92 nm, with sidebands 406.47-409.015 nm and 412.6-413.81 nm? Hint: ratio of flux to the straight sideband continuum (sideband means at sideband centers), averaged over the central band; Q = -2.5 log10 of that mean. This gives 0.12 mag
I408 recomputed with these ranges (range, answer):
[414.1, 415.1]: 8.86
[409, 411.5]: 7.41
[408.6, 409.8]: 8.25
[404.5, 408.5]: 9.12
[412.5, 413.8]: 8.42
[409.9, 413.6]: 7.95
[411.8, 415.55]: 8.9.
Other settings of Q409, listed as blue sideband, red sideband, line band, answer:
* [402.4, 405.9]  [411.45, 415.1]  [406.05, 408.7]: -0.04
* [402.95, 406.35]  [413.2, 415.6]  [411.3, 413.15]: 0.04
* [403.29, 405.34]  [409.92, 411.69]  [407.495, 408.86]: -0.18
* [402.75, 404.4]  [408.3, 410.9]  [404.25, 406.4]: -0.10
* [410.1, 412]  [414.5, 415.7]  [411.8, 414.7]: -0.04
